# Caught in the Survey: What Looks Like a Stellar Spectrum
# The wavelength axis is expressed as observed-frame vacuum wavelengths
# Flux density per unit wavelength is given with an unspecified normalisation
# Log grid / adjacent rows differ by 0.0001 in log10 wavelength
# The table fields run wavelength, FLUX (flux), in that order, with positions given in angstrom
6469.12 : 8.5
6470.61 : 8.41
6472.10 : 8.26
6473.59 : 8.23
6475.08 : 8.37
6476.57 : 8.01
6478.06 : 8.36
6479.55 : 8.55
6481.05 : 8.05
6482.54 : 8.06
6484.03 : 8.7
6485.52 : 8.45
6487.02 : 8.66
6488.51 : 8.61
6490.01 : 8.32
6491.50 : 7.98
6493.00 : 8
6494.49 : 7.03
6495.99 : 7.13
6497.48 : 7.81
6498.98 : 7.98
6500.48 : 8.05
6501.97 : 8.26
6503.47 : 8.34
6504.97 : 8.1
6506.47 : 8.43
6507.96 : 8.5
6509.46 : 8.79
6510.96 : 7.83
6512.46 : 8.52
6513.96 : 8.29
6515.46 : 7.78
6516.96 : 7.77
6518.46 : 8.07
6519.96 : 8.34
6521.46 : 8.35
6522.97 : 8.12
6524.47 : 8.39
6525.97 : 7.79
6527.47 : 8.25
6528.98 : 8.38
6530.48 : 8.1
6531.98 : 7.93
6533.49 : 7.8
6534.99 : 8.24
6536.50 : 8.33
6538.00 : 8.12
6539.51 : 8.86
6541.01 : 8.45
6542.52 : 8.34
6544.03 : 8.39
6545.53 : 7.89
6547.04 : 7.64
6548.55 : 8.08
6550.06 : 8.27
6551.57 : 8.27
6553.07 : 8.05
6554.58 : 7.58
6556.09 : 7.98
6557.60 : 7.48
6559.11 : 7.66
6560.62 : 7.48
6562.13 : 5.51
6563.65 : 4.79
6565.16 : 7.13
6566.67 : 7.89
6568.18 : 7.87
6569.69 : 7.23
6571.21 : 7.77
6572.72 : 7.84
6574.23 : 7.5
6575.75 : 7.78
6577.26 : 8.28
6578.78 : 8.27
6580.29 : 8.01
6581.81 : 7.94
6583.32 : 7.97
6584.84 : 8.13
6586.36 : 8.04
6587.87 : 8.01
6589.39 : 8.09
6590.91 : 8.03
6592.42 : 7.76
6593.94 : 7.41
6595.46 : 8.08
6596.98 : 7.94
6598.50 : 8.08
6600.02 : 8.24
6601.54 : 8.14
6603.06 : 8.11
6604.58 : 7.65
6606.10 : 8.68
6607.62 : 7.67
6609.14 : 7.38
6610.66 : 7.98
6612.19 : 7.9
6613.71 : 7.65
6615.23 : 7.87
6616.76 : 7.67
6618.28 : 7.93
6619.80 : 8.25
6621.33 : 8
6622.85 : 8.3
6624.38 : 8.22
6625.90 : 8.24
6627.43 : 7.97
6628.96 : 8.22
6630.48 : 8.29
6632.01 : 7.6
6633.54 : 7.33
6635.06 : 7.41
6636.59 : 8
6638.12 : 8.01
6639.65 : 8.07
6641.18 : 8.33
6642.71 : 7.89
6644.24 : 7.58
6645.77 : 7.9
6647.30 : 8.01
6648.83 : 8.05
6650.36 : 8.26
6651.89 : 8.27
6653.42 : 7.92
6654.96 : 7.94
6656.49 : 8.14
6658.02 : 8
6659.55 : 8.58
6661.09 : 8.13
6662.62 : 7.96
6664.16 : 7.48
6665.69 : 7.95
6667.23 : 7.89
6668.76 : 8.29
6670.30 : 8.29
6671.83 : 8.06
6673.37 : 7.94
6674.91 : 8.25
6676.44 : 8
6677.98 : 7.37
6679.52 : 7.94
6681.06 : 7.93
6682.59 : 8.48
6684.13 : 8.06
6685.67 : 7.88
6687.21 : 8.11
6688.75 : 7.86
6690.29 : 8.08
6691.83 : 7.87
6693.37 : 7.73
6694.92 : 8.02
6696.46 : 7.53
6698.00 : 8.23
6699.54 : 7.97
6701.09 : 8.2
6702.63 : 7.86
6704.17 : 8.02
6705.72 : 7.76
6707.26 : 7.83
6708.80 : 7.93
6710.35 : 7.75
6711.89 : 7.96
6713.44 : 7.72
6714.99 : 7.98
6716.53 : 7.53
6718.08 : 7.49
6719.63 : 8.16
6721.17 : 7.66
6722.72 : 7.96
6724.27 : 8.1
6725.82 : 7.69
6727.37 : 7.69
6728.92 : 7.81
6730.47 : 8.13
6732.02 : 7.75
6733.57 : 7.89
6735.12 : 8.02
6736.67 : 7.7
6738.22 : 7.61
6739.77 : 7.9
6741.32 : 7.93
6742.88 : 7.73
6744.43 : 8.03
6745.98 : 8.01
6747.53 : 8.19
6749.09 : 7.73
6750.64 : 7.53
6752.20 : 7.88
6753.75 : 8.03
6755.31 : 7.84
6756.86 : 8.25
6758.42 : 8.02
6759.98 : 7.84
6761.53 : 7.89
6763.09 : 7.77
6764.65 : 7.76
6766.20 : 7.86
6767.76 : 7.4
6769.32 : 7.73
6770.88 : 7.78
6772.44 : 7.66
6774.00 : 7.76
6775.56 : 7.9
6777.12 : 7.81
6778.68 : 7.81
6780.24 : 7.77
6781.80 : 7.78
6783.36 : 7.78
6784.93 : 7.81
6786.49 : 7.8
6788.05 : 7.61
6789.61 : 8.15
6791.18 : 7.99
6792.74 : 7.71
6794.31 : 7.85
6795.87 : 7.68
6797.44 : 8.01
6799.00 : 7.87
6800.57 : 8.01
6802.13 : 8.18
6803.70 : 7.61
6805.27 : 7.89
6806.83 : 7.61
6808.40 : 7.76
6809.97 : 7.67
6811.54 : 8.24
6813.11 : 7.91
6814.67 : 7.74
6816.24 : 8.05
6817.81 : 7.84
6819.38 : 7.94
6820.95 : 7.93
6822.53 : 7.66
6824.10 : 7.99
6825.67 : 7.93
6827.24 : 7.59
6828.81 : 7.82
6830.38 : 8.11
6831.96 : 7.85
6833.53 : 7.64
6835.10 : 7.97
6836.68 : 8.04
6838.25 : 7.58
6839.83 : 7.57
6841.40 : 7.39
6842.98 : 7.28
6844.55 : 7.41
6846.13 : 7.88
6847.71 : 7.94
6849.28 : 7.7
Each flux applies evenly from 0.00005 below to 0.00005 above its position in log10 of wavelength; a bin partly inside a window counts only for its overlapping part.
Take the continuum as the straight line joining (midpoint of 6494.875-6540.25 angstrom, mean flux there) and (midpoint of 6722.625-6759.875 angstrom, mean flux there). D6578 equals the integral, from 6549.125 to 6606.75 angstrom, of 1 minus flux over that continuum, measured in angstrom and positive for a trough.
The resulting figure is 2.2 angstrom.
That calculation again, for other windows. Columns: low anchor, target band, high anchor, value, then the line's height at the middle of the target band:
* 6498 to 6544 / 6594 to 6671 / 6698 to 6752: 0.3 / 8.02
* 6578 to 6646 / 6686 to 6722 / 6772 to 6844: 0.1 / 7.89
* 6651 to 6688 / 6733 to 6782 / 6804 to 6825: 0.6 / 7.93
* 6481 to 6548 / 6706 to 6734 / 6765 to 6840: 0.3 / 7.92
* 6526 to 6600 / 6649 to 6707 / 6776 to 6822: -1.1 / 7.85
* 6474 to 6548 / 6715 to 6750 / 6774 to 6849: 0.3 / 7.91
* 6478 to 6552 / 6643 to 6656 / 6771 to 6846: 0.0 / 8.01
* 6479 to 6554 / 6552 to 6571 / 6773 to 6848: 2.0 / 8.11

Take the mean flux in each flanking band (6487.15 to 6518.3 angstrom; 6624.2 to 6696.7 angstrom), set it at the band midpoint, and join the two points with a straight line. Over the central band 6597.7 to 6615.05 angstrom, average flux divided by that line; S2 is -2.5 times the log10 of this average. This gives 0.01 mag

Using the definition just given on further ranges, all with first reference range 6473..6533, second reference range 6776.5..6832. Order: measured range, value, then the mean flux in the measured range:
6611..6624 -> 0.01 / 7.95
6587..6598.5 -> 0.02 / 7.92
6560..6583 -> 0.09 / 7.43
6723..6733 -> 0.01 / 7.86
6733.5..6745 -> 0.01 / 7.85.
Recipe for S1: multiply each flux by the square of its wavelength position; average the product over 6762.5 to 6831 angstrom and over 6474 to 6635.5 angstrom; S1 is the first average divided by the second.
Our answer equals 1.1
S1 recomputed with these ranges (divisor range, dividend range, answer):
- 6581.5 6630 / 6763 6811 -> 1.03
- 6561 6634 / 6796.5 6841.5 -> 1.07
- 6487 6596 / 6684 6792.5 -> 1.05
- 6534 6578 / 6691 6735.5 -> 1.06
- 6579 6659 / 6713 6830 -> 1.03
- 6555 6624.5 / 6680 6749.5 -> 1.06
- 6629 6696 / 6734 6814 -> 1.02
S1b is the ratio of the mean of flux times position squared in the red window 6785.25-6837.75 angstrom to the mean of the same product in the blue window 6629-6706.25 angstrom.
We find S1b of 1.0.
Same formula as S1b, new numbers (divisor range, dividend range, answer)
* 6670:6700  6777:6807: 1.01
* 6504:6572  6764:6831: 1.07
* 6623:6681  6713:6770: 1.01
